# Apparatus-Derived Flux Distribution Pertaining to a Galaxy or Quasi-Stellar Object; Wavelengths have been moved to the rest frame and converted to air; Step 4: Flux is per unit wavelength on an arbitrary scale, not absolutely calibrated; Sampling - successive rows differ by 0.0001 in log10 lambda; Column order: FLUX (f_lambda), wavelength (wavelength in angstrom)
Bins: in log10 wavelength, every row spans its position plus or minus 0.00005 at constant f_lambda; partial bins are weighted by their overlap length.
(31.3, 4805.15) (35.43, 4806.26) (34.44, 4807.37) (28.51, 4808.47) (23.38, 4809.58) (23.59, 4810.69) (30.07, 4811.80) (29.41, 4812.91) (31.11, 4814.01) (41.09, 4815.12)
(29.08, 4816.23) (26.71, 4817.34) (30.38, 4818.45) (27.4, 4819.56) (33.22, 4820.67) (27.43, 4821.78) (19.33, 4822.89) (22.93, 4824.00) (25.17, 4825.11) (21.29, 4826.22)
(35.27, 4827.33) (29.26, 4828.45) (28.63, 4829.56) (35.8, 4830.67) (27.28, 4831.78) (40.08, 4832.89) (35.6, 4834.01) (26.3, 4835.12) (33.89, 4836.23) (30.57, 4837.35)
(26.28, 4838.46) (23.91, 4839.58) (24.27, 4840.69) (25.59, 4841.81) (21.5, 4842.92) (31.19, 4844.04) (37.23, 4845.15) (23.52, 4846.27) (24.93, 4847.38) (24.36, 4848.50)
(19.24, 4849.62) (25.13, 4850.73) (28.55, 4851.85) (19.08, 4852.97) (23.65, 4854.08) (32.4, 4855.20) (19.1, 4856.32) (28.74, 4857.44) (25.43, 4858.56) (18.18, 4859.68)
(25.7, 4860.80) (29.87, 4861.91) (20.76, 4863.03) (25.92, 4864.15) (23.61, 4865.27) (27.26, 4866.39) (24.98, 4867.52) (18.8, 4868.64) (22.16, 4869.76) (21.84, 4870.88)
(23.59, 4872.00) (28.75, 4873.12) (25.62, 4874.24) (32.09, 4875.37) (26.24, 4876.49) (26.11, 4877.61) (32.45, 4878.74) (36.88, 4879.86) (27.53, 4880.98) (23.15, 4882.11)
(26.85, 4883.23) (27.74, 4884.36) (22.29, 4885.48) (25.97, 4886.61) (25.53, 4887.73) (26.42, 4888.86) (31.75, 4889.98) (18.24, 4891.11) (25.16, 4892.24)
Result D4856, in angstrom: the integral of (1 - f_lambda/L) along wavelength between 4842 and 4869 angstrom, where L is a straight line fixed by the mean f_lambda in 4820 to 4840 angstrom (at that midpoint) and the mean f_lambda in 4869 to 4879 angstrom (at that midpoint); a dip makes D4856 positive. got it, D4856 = 2.4 angstrom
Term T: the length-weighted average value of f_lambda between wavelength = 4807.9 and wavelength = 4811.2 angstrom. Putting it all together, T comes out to 25.3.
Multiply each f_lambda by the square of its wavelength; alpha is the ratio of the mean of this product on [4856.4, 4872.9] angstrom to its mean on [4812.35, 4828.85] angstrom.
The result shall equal 0.86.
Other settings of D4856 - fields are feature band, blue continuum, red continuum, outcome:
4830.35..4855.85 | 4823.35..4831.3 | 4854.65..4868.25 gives -0.87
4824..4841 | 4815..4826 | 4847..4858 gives -1.95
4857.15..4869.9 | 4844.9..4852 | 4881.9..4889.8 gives 0.69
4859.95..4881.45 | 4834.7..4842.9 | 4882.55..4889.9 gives 0.15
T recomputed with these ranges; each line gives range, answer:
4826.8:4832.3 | 31.2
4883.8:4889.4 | 25.6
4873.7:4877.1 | 28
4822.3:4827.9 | 24.8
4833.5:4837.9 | 31.6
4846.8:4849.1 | 24.5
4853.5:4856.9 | 25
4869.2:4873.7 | 24.1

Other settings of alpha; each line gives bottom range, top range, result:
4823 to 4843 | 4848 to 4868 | 0.87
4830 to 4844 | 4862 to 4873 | 0.82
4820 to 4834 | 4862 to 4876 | 0.87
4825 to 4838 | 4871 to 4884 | 0.92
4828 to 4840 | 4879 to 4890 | 0.91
